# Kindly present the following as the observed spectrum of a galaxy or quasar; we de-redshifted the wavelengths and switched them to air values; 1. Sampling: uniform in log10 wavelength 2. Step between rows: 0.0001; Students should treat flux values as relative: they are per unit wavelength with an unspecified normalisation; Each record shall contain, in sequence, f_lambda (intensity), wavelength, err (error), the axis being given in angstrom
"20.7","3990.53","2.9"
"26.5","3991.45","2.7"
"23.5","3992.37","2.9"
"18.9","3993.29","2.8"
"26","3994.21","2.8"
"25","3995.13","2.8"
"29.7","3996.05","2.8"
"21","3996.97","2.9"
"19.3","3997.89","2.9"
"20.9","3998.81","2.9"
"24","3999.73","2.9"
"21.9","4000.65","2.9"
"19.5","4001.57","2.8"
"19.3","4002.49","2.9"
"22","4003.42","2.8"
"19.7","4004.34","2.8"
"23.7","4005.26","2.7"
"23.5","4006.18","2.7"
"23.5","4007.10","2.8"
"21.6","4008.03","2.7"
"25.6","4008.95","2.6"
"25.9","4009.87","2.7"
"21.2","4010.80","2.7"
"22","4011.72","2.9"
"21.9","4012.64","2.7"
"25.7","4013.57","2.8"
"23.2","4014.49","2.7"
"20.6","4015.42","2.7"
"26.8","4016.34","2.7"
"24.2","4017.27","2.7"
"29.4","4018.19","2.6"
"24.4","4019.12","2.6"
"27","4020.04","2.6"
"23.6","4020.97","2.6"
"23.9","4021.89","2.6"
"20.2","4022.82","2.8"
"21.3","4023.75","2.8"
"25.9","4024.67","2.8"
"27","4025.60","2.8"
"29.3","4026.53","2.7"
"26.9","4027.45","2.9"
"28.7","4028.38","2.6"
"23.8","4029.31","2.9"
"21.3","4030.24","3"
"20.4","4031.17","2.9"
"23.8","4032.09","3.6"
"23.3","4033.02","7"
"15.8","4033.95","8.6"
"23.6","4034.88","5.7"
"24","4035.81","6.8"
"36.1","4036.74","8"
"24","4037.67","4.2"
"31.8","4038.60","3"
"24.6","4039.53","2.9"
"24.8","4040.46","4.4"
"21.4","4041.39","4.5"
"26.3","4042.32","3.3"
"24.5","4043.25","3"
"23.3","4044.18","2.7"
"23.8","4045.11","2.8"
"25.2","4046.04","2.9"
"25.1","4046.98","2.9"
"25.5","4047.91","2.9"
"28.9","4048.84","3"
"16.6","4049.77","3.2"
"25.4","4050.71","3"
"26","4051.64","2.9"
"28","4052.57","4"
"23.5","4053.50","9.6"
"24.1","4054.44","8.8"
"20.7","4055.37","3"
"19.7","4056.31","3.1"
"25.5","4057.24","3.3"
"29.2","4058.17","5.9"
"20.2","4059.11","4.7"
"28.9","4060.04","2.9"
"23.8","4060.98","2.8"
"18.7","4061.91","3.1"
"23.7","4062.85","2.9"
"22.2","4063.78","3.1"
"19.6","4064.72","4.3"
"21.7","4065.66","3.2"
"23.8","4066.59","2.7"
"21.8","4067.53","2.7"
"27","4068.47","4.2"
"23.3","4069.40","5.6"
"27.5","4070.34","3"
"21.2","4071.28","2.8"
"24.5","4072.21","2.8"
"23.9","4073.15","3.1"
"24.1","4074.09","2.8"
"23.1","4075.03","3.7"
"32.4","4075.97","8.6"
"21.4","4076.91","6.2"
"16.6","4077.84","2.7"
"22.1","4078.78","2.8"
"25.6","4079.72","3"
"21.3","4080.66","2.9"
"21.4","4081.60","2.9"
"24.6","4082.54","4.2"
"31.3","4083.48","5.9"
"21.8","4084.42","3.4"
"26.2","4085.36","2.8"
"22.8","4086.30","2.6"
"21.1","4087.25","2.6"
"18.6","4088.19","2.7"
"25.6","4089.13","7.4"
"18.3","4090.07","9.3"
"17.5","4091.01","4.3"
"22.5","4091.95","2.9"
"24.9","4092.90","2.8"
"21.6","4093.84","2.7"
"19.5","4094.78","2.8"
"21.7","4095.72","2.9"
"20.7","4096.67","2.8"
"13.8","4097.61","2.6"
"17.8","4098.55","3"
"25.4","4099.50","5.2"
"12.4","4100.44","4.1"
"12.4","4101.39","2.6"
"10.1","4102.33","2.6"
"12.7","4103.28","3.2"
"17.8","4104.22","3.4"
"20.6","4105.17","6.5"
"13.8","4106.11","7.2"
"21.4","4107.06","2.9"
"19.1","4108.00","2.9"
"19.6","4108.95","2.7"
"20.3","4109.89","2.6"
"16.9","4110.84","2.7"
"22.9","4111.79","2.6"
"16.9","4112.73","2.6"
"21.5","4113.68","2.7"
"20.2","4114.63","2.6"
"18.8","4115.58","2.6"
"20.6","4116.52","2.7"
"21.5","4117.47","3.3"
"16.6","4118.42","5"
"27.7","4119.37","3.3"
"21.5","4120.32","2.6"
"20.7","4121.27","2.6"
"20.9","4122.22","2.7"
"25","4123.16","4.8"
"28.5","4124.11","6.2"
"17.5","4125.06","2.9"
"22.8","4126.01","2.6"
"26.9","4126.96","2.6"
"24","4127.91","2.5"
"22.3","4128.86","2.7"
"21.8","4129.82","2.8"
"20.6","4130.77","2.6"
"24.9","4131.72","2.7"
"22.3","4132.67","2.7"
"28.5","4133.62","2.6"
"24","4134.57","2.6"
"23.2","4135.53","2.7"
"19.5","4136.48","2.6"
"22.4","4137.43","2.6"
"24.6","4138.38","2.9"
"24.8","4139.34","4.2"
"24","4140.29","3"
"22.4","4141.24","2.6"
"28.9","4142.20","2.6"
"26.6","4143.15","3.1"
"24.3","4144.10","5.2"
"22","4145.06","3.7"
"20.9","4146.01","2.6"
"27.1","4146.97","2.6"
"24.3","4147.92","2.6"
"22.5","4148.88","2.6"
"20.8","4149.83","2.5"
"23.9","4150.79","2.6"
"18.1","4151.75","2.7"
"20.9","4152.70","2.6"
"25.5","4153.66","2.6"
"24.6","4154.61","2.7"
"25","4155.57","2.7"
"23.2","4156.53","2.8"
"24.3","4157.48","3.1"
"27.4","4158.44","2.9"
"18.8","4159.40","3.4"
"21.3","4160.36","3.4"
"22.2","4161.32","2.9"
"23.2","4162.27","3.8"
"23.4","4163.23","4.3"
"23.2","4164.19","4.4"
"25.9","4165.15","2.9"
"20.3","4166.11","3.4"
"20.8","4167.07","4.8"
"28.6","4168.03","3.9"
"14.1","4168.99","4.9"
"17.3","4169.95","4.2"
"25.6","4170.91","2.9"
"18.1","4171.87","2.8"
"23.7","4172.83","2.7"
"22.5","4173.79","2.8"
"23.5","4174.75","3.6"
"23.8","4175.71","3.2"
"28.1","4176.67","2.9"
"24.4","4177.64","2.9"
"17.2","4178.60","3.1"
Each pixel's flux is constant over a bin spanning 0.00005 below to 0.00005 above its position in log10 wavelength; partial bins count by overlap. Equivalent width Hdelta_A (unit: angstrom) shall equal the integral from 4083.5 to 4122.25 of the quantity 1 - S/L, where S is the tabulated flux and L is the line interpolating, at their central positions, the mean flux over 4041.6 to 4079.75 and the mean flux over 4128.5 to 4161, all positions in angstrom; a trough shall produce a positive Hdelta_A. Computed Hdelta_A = 6.26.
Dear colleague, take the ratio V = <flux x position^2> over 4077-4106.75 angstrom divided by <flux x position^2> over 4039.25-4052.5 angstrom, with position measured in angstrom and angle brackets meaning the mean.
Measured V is 0.84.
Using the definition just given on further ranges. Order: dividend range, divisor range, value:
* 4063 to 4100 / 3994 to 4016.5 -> 1.03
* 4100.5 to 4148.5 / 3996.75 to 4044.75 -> 0.95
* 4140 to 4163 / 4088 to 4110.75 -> 1.29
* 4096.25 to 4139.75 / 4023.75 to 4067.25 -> 0.88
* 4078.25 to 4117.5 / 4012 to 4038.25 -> 0.85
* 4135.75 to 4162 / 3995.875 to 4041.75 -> 1.04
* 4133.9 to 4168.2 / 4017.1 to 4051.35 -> 1.00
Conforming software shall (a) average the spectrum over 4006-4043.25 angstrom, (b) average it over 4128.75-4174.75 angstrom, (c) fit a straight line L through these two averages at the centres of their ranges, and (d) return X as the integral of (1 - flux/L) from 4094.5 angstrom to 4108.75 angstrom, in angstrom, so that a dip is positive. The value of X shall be 3.8 angstrom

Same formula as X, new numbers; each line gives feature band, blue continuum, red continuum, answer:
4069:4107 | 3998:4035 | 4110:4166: 3.2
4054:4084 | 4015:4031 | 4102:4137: -0.8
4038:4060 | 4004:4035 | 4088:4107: -2.9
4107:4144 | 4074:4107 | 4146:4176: -1.3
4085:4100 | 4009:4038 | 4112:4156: 1.5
